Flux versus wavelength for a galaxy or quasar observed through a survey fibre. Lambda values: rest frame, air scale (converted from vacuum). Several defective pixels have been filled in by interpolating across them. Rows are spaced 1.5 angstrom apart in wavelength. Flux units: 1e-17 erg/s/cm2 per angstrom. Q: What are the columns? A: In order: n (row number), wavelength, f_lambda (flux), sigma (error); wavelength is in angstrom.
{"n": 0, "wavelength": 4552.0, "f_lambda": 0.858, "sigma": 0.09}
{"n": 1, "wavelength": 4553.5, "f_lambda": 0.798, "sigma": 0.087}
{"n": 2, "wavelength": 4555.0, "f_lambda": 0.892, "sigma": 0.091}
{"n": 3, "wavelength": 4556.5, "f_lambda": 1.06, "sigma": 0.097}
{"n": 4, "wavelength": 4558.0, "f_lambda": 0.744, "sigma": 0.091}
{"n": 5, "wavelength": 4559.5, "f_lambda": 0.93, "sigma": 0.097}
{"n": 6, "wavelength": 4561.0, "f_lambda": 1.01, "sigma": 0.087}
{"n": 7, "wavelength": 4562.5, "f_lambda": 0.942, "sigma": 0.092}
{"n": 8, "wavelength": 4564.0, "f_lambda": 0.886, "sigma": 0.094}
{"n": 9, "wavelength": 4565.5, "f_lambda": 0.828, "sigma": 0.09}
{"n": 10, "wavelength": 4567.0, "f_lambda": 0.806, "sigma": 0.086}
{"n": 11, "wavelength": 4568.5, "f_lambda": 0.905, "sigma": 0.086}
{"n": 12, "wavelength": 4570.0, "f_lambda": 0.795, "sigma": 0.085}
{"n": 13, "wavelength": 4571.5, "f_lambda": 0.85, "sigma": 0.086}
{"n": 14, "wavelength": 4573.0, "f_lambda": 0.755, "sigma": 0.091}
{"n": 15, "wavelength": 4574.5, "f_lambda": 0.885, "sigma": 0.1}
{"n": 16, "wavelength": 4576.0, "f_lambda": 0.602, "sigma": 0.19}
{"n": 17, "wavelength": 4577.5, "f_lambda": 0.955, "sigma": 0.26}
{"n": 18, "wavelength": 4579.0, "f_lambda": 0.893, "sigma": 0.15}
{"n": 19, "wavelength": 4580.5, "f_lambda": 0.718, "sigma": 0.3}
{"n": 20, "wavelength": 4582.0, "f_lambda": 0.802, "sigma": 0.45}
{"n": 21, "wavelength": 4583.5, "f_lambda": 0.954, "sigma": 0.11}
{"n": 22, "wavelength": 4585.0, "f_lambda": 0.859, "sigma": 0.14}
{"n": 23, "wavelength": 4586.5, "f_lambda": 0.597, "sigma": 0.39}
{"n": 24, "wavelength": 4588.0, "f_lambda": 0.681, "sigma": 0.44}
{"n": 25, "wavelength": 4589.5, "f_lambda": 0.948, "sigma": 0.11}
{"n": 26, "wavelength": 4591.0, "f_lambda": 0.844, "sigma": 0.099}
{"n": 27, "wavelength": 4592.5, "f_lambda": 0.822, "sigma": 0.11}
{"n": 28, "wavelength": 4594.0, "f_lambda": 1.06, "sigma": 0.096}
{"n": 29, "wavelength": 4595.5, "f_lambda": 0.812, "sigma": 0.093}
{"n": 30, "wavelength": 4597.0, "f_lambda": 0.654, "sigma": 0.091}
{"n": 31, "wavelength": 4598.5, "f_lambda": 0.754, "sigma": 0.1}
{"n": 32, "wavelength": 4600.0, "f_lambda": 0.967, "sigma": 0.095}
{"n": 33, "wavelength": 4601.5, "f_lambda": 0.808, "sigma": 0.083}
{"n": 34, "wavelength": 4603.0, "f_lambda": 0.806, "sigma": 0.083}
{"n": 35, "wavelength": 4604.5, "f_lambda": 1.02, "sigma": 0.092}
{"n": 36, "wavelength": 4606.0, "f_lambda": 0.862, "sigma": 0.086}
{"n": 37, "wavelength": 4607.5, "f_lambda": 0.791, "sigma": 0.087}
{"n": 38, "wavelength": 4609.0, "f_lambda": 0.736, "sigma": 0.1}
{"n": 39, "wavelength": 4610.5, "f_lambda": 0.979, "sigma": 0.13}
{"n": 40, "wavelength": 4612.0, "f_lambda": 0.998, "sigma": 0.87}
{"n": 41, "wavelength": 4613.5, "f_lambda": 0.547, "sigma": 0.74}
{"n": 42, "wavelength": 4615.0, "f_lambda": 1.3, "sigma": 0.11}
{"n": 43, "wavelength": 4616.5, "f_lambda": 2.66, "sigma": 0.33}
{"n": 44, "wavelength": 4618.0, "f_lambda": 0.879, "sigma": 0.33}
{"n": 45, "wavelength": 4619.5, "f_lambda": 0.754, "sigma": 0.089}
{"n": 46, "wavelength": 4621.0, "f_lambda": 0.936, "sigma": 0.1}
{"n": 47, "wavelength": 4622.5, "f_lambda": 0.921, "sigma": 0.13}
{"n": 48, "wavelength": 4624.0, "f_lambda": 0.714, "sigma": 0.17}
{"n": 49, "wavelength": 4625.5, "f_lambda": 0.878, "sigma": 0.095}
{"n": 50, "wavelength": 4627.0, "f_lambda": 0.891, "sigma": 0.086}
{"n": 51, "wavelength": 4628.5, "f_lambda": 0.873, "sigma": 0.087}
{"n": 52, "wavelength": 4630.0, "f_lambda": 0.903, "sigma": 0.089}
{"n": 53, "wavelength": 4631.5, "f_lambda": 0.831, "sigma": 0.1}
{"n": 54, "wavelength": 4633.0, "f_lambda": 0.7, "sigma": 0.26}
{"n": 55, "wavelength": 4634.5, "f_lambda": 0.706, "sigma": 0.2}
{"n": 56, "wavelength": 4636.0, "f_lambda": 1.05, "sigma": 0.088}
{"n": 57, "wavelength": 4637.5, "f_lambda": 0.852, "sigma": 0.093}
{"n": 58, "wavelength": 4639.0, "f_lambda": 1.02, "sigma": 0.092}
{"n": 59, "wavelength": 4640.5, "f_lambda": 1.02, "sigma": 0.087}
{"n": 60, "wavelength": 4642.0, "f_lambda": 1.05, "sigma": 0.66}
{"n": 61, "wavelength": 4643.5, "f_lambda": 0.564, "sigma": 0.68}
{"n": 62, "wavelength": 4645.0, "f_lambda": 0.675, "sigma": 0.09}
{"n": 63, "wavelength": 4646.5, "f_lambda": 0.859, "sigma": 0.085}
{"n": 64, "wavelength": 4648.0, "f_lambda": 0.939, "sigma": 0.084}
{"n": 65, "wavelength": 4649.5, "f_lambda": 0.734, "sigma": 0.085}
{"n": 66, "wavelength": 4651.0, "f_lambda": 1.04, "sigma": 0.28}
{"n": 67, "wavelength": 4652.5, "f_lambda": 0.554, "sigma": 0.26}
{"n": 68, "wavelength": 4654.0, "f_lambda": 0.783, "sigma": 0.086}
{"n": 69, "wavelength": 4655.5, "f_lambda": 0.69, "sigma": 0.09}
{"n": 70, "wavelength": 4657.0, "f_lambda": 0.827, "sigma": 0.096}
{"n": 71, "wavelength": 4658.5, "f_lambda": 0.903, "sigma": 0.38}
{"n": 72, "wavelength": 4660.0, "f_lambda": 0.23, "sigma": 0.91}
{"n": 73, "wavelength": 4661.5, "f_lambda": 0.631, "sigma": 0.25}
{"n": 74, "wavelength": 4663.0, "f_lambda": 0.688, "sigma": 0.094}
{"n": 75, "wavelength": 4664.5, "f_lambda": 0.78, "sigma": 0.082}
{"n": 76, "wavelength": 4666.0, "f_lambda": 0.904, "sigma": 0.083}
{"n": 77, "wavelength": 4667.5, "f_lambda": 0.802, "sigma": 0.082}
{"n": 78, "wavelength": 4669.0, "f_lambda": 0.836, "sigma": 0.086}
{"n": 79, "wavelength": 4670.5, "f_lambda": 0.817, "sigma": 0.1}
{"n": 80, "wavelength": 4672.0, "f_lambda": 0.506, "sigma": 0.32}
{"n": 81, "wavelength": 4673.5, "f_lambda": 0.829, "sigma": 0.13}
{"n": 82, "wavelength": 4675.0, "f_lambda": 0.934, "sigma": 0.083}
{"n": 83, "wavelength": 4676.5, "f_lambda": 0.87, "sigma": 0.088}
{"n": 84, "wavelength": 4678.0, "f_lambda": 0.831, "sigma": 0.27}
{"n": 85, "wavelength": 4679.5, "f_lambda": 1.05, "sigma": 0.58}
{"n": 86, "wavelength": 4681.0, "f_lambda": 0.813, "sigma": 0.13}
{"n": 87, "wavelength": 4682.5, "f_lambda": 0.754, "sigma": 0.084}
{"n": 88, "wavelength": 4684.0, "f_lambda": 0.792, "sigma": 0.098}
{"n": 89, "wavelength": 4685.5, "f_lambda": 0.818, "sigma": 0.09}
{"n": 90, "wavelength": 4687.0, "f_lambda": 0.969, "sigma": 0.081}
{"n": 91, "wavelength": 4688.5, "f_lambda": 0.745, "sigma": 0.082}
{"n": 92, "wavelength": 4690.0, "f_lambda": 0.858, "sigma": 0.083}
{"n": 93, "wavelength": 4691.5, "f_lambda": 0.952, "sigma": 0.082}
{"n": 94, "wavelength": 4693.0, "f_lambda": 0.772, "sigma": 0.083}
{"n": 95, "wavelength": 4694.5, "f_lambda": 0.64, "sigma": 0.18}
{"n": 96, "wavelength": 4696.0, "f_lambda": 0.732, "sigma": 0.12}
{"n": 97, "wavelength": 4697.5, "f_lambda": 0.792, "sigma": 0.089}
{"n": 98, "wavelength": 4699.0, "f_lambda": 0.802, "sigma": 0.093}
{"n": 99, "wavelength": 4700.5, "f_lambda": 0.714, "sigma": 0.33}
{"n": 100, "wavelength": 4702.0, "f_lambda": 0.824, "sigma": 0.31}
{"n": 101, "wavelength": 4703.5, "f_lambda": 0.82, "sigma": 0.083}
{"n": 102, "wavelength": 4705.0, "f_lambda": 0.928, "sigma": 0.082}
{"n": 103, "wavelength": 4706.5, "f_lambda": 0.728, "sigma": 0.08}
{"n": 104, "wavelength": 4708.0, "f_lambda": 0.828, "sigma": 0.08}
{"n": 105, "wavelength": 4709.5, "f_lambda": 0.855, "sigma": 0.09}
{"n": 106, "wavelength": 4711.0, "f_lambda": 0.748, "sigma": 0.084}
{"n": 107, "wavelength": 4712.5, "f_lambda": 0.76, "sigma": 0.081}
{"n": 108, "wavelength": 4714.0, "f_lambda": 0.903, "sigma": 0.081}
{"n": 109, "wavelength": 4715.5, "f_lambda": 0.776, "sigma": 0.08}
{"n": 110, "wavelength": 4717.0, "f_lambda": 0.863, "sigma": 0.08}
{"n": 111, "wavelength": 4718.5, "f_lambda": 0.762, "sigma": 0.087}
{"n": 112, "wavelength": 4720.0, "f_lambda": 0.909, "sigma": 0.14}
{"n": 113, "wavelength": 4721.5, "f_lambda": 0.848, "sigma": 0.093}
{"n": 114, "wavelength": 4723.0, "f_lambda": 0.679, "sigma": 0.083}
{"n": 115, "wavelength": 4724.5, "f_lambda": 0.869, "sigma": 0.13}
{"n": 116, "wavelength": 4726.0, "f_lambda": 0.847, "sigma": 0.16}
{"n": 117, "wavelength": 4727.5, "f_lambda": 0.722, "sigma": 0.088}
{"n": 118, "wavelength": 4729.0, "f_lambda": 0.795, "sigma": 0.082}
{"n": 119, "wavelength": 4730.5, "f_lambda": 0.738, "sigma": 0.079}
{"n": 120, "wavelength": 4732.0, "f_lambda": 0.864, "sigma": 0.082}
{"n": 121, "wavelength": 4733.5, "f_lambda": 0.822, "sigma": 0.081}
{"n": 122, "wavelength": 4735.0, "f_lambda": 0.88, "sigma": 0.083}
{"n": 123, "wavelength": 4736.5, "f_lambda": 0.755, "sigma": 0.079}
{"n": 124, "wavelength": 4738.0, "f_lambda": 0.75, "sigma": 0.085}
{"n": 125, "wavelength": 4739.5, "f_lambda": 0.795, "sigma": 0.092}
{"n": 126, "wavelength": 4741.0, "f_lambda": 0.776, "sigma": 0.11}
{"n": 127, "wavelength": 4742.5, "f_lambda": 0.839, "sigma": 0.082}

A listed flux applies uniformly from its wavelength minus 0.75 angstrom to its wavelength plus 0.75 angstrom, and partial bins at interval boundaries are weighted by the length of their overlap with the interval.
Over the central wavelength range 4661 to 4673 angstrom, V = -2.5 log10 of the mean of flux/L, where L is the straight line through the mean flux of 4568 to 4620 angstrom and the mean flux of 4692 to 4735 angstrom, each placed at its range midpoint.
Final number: 0.12 mag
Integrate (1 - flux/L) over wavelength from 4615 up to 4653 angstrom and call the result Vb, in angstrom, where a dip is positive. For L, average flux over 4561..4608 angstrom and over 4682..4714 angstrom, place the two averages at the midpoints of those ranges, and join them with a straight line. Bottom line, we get -4.9 angstrom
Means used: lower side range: 0.837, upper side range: 0.804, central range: 0.93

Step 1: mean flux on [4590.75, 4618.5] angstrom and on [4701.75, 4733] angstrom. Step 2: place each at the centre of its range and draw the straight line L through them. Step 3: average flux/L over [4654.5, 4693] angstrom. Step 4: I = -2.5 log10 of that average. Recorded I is 0.10 mag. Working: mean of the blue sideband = 0.966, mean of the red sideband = 0.813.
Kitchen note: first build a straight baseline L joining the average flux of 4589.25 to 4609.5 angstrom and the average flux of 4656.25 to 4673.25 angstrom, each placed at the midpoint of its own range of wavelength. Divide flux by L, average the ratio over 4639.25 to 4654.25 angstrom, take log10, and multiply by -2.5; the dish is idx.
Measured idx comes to -0.10 mag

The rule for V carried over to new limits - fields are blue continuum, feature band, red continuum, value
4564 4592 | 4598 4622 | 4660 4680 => -0.224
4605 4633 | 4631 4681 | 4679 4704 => 0.106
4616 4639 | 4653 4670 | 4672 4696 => 0.195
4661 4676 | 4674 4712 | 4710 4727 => -0.037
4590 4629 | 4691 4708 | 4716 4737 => 0.065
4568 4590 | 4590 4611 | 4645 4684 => -0.062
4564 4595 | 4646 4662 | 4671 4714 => 0.101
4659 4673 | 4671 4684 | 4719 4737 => -0.148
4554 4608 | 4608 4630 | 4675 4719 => -0.190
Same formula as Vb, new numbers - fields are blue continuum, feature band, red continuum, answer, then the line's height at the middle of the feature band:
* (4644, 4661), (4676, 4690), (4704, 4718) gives -1.17 angstrom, 0.784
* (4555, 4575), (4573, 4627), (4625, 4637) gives -1.93 angstrom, 0.865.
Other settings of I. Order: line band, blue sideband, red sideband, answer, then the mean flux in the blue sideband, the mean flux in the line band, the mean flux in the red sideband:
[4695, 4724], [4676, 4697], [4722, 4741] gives 0.009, 0.827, 0.803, 0.793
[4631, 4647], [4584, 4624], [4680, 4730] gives 0.041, 0.919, 0.848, 0.807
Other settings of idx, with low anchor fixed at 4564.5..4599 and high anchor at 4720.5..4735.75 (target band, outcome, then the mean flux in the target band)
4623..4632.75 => -0.04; 0.843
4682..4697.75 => 0.01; 0.803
